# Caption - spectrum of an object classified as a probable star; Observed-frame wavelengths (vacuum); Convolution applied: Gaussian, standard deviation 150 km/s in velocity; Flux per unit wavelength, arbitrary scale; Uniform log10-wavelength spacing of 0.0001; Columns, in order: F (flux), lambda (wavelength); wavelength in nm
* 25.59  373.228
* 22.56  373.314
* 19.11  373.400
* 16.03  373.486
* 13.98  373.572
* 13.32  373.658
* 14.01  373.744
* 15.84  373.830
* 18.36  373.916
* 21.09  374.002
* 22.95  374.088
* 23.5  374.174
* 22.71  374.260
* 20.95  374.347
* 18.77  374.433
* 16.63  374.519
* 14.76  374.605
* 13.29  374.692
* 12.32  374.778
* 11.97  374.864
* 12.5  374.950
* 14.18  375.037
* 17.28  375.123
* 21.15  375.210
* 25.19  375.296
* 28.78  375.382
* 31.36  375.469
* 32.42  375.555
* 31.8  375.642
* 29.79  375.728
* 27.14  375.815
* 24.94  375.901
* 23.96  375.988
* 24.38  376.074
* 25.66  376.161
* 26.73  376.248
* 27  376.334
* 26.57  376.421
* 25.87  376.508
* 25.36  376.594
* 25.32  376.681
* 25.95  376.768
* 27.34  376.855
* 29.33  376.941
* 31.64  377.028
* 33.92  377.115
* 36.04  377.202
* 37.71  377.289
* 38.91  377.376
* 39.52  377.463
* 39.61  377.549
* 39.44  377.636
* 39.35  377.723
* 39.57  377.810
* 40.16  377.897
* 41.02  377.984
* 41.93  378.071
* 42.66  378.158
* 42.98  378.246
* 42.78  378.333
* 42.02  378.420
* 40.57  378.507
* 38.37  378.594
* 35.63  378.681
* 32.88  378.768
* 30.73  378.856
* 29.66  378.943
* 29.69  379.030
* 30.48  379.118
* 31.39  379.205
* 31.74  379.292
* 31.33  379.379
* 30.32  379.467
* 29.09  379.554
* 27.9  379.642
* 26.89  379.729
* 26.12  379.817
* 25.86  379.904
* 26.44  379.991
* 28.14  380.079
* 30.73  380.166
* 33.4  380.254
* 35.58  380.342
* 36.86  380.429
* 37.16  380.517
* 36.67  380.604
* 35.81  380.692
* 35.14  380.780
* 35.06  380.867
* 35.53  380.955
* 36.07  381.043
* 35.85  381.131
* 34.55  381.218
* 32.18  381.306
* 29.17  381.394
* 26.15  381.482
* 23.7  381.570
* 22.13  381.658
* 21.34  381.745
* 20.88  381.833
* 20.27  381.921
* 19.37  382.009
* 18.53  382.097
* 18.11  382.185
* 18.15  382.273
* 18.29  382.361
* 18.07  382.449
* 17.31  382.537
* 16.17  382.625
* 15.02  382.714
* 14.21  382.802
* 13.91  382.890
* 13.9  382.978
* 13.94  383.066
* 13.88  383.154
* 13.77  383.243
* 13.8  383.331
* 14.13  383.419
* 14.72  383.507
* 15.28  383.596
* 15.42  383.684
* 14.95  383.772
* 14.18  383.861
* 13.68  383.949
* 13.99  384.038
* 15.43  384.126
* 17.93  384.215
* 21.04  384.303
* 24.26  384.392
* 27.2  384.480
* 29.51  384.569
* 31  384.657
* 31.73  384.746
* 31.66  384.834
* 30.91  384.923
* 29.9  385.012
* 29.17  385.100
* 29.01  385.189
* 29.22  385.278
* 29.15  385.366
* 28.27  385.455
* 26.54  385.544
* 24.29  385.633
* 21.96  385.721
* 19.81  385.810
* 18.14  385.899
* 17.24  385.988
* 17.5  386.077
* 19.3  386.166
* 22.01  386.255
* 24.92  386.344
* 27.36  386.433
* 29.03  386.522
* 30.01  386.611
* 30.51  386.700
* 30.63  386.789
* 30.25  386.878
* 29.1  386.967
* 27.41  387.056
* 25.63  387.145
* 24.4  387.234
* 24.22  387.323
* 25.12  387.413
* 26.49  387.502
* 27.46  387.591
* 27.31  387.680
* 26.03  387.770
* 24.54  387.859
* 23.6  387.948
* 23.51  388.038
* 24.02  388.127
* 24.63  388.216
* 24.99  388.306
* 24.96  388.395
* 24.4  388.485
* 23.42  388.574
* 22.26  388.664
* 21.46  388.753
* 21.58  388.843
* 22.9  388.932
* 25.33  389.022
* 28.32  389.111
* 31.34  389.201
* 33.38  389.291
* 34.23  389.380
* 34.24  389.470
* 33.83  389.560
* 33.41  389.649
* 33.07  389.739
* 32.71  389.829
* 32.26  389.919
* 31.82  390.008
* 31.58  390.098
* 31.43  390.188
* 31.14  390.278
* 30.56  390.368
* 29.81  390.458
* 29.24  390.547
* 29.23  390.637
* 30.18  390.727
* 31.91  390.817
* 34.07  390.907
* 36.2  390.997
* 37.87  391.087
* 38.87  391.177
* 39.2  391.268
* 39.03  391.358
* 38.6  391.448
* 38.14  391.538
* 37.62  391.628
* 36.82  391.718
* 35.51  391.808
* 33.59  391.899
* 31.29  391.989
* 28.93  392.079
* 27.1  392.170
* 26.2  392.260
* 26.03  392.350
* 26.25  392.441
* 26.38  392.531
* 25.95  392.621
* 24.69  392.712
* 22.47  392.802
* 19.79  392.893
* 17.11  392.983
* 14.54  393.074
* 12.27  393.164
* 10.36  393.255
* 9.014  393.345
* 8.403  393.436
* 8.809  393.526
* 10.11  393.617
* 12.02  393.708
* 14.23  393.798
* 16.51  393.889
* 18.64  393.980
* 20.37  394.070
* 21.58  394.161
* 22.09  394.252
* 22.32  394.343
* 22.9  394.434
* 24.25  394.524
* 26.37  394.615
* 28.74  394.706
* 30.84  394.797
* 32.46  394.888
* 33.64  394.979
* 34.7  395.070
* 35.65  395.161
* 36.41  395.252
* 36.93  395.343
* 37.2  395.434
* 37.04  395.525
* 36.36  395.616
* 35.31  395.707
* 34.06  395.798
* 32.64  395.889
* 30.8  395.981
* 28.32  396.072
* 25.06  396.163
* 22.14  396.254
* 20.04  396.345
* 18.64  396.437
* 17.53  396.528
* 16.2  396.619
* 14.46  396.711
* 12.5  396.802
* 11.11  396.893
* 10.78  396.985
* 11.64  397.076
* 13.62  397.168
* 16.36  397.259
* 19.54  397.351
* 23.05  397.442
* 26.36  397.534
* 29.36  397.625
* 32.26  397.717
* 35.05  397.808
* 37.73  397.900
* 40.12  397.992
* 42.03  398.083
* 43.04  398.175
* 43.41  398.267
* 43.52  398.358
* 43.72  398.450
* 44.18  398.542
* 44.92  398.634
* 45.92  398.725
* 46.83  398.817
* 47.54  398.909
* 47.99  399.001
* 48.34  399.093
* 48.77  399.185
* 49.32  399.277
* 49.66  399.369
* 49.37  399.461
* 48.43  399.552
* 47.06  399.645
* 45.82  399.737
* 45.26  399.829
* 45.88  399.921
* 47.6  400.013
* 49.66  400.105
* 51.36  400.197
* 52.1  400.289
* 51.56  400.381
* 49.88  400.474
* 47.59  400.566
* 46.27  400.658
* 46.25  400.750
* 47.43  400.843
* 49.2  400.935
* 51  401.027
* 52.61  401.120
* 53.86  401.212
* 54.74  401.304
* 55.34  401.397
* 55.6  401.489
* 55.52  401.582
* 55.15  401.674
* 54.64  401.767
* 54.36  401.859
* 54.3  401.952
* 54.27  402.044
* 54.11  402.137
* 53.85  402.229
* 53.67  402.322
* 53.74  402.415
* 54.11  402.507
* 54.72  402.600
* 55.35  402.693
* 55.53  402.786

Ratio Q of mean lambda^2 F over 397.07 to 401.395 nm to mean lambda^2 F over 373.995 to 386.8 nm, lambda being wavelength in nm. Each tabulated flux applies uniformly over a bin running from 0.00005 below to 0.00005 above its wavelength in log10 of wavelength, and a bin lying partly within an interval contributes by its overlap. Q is 1.80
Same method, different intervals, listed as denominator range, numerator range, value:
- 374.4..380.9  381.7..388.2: 0.76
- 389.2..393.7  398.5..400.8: 1.76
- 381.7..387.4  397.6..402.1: 2.37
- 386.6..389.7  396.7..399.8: 1.41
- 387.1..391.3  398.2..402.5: 1.83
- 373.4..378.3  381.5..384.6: 0.69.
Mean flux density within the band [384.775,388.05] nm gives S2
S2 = 26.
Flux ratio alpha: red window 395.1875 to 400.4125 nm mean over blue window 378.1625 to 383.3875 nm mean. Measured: 1.29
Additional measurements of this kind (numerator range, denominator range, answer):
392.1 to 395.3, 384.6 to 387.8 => 0.83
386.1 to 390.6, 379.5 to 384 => 1.17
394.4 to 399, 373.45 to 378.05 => 1.18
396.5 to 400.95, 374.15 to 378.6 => 1.32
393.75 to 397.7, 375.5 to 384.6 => 0.89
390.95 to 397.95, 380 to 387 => 1.06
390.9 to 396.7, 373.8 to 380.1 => 0.92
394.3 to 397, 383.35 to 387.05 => 1.14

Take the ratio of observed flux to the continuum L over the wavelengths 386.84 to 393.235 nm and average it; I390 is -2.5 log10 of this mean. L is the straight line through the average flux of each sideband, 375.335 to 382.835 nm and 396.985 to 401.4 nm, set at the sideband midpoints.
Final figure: 0.279 mag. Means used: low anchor 30.2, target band 28.6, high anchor 42.5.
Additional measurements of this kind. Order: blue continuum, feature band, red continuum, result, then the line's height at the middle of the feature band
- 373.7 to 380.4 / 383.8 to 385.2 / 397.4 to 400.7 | 0.37 mag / 34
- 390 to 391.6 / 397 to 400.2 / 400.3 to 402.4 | 0.20 mag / 47.5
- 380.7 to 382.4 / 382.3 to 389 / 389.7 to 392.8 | 0.27 mag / 28.9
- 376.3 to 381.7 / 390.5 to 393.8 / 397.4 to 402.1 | 0.50 mag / 41.8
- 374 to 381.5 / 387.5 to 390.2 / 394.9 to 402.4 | 0.26 mag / 35.3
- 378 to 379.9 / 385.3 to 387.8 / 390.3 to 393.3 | 0.22 mag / 31.2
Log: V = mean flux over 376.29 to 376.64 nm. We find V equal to 26.2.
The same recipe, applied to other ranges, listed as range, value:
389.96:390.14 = 31.8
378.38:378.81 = 37.9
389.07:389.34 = 31.1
